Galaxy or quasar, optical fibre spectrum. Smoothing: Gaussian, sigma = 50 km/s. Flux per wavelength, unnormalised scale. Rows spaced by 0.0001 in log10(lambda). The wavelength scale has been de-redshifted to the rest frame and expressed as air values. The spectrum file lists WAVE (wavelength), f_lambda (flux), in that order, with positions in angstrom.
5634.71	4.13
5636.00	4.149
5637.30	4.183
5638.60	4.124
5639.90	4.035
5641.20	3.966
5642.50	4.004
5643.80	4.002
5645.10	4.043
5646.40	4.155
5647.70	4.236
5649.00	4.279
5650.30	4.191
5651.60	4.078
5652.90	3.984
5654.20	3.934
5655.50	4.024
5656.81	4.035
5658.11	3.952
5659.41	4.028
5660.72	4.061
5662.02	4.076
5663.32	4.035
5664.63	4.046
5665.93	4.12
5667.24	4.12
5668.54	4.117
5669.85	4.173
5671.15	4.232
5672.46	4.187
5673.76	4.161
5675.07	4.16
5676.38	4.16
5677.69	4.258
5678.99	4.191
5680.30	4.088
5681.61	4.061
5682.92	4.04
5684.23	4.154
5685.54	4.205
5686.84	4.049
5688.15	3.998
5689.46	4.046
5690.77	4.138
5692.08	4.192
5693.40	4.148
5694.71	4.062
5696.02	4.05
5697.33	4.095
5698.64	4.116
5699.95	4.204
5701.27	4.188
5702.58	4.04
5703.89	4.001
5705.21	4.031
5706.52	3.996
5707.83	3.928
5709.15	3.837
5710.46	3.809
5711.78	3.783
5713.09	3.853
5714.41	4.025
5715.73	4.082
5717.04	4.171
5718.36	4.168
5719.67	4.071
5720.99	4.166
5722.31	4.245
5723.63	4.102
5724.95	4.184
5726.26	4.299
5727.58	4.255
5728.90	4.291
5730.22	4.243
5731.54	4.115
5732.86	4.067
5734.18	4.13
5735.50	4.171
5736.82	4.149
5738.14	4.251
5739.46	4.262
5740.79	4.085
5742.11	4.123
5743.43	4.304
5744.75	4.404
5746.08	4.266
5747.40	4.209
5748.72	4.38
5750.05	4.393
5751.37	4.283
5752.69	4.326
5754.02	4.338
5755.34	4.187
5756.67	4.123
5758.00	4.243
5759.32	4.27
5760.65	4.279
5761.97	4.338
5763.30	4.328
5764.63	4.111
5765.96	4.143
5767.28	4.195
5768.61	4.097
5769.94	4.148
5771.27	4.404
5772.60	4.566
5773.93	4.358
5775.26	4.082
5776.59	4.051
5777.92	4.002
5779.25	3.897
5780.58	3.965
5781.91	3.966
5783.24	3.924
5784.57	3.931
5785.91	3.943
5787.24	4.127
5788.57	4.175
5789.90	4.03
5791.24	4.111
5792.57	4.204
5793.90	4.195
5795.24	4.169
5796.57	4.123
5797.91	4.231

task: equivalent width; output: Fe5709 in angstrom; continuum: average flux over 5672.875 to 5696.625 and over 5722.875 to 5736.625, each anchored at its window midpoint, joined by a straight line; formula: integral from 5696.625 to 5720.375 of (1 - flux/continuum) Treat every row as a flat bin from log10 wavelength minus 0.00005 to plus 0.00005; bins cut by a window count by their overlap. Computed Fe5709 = 0.8 angstrom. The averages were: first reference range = 4.12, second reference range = 4.19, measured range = 4.02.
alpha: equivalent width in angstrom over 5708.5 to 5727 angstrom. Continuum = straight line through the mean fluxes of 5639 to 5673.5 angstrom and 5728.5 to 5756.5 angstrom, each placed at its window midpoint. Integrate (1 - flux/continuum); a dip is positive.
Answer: 0.6 angstrom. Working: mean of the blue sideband 4.08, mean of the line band 4.06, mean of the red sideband 4.23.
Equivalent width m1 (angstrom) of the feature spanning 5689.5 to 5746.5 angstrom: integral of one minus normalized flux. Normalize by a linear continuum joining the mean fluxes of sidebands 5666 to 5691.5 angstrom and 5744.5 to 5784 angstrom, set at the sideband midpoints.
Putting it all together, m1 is 0.68 angstrom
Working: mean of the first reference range 4.13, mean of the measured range 4.12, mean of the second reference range 4.21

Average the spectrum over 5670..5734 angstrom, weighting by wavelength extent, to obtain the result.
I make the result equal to 4.1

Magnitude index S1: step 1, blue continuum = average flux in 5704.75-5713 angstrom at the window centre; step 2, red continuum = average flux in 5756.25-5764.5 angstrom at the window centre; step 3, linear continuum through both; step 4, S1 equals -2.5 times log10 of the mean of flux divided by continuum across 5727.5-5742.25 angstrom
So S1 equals -0.03 mag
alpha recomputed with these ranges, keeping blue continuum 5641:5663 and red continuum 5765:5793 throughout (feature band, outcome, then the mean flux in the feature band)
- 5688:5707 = 0.0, 4.09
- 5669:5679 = -0.3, 4.19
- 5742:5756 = -0.7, 4.3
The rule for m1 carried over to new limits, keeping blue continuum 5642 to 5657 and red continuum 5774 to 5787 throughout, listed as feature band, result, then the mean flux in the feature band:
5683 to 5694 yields -0.2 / 4.11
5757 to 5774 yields -1.1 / 4.26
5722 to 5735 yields -0.5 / 4.19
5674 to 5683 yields -0.2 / 4.14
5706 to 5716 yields 0.3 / 3.9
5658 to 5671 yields 0.0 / 4.09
